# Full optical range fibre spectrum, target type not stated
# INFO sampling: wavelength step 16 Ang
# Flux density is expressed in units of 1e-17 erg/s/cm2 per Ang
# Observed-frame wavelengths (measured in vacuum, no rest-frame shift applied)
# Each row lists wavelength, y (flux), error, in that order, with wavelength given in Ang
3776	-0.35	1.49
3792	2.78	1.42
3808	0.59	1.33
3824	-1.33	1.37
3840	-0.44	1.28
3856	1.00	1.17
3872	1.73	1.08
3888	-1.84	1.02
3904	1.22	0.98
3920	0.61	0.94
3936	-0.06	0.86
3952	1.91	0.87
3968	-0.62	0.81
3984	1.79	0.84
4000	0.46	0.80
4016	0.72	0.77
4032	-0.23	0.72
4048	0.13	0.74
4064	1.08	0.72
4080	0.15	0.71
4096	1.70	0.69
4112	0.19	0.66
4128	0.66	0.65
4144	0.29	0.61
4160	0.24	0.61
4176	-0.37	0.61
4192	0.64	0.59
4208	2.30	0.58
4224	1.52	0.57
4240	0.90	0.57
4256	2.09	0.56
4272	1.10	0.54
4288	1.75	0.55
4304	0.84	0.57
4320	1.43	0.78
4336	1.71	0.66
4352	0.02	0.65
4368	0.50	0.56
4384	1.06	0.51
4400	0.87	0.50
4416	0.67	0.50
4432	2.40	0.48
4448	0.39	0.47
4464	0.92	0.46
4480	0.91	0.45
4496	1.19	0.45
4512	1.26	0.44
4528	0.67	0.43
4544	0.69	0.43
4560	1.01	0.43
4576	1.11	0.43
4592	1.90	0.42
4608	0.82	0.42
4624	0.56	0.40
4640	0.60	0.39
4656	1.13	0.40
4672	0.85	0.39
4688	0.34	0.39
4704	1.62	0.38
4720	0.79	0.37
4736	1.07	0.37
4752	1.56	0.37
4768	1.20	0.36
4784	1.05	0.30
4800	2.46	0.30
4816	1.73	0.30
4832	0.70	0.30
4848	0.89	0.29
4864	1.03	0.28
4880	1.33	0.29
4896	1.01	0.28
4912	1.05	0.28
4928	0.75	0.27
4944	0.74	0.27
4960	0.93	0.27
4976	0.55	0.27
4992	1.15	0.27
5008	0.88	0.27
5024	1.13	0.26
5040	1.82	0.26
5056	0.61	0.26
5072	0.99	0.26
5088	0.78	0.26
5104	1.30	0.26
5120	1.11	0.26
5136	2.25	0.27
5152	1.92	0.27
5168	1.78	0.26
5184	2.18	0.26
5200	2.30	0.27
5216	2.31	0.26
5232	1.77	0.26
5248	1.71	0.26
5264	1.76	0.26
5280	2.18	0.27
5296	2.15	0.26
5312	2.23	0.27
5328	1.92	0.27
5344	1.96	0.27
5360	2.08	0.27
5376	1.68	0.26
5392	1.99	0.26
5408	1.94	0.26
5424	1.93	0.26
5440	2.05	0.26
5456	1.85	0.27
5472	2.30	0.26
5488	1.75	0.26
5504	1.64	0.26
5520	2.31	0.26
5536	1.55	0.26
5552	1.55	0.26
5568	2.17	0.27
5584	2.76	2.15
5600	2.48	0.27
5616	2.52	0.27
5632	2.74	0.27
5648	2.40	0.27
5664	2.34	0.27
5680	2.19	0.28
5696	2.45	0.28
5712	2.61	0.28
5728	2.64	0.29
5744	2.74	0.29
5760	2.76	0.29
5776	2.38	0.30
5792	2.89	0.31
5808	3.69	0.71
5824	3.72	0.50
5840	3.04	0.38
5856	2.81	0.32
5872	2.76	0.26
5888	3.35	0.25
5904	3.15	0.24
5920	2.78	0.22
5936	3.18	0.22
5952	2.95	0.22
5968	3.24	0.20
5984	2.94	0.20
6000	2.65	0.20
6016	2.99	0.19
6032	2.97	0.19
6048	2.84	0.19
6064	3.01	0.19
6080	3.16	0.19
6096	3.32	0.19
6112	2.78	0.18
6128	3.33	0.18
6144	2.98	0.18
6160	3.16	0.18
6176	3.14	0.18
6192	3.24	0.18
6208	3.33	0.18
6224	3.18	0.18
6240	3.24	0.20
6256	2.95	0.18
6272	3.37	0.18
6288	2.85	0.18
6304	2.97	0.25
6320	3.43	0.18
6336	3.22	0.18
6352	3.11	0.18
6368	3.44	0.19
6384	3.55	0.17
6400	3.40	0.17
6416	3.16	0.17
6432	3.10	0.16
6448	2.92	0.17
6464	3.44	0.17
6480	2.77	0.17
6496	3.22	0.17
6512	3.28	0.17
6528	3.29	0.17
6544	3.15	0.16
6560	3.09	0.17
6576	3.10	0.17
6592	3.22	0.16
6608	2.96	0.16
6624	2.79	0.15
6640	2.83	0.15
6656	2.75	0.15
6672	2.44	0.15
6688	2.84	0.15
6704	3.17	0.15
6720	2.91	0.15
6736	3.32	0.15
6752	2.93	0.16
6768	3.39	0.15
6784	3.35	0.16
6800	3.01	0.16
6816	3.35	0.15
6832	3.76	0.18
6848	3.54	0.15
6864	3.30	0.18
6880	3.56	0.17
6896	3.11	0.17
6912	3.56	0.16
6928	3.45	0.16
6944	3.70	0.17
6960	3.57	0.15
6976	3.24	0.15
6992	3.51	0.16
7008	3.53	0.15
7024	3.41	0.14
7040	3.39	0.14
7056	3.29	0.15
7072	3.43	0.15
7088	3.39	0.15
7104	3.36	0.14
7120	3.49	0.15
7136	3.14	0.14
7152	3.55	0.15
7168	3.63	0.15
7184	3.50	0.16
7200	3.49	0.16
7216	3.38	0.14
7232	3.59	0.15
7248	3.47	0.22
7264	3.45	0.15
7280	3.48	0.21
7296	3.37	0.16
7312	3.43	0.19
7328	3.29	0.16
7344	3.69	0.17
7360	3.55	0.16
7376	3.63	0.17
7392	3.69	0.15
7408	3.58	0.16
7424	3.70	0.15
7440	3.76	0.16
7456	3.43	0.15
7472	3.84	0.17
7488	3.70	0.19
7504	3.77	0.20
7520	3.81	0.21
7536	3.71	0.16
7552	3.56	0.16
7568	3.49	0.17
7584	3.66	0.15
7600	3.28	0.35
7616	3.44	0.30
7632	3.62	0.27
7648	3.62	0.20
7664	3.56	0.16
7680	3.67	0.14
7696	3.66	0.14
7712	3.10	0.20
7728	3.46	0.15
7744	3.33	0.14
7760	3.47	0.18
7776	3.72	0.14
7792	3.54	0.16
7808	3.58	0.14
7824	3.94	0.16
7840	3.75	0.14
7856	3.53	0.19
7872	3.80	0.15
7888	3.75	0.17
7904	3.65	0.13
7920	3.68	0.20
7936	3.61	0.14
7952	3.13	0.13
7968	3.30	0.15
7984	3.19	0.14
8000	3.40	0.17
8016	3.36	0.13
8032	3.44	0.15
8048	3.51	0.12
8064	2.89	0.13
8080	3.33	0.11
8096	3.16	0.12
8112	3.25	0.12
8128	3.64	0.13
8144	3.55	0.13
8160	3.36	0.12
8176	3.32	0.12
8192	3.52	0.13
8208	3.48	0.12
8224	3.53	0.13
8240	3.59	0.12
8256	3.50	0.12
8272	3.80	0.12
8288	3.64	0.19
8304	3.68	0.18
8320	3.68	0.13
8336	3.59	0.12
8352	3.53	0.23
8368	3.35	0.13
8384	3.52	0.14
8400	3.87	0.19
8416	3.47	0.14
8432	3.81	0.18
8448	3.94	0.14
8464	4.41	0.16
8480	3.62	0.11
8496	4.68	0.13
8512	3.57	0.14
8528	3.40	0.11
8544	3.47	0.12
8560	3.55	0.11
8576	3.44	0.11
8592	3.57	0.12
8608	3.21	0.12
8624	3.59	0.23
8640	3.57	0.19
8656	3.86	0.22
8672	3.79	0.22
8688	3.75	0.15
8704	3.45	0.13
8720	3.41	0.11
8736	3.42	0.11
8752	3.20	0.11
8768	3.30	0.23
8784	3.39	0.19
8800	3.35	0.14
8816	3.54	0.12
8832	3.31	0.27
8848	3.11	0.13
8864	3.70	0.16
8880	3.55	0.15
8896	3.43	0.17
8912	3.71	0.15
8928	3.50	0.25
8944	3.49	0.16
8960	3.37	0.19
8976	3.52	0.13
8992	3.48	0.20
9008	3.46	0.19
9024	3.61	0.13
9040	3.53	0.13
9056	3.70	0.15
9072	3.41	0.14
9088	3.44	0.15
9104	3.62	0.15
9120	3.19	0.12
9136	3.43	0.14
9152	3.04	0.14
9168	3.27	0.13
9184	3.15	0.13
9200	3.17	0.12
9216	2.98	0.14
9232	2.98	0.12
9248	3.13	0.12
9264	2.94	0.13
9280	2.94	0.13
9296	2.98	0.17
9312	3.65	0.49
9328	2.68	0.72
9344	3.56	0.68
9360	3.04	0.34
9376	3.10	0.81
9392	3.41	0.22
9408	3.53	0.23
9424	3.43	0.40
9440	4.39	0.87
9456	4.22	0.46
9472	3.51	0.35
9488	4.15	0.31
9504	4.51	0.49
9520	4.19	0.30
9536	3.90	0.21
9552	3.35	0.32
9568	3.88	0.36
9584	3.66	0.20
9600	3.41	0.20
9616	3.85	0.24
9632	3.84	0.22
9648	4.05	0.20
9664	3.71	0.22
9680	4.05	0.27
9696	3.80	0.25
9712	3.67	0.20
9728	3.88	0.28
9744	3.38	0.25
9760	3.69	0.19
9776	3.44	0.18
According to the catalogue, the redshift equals 0.29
